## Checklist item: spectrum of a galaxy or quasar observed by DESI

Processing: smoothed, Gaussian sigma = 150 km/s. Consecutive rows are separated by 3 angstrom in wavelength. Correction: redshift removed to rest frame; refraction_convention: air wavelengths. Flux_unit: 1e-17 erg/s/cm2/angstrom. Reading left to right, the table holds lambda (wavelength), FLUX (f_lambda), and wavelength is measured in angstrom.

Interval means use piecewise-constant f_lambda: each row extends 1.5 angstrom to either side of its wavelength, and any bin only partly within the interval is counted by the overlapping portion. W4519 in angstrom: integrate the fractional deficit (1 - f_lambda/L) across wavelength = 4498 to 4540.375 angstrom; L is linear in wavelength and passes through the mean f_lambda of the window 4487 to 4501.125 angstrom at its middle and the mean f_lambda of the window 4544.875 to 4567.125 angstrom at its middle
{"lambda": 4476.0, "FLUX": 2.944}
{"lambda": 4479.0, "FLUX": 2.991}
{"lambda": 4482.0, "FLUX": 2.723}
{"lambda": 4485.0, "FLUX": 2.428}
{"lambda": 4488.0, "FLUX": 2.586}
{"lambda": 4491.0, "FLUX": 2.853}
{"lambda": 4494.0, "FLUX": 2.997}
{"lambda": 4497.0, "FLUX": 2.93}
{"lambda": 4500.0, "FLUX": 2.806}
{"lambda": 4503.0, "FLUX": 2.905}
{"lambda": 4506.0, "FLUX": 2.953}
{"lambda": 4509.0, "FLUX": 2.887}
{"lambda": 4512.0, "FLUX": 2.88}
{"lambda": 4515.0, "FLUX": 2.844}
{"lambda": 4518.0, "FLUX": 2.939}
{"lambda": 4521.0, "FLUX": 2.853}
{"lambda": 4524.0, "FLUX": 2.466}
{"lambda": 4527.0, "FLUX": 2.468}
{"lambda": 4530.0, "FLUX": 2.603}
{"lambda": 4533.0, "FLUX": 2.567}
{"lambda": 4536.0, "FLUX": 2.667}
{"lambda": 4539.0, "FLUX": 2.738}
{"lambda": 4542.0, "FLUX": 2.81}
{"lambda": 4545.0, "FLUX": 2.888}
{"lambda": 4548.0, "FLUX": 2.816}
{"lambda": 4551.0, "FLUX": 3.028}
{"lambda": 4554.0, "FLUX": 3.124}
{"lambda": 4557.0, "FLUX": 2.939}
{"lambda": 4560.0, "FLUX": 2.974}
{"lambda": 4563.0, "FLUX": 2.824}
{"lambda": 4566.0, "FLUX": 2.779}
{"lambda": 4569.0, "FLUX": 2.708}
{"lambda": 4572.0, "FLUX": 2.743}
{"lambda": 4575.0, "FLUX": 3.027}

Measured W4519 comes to 1.8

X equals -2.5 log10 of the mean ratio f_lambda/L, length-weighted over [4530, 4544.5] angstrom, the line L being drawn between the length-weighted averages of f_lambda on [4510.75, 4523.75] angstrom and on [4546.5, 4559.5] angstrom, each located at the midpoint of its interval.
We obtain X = 0.084 mag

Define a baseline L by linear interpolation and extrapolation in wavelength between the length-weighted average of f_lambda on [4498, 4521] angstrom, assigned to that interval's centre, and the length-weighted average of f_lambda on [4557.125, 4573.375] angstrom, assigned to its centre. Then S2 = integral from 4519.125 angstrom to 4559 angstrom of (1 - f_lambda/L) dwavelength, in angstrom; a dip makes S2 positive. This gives 1.1 angstrom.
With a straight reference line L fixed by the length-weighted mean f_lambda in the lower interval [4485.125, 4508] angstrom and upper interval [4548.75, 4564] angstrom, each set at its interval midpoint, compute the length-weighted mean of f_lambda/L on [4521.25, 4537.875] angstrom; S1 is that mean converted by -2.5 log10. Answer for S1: 0.13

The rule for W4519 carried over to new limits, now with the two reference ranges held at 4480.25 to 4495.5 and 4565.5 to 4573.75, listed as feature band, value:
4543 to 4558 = -1.2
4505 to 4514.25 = -0.6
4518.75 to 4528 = 0.3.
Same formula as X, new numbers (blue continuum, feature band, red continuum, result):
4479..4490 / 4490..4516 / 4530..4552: -0.08 mag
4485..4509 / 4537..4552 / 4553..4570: 0.01 mag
